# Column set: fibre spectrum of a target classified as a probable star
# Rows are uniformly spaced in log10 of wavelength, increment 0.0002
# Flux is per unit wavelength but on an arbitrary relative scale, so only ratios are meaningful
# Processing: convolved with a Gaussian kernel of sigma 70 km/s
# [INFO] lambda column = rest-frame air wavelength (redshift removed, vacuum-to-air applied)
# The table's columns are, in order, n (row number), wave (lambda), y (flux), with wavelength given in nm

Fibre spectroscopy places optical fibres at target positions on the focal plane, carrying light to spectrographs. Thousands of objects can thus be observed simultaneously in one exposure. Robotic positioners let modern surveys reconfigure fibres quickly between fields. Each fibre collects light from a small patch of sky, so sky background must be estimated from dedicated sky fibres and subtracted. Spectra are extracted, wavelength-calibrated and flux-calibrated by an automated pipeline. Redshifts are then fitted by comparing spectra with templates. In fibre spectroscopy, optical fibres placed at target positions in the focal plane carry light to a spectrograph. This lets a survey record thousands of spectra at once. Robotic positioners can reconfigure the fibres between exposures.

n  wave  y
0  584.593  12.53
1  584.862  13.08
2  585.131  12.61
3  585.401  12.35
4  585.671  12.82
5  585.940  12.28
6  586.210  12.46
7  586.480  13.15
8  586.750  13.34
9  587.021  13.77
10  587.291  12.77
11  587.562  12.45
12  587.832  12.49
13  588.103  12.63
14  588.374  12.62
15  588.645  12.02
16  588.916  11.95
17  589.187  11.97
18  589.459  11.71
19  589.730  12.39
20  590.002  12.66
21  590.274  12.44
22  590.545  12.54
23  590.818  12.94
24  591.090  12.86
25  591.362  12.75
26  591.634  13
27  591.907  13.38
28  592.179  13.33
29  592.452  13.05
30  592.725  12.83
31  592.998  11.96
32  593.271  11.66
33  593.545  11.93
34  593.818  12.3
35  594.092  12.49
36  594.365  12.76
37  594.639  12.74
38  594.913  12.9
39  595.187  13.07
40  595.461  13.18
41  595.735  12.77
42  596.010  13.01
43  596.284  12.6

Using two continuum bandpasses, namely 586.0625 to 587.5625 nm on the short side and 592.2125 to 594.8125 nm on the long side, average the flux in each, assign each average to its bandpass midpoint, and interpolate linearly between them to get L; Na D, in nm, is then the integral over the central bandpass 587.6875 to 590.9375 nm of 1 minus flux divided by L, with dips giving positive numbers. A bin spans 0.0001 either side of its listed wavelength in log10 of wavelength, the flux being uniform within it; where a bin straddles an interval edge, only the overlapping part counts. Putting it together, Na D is 0.11 nm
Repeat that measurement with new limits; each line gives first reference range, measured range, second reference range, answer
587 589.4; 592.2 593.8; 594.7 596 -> 0.05 nm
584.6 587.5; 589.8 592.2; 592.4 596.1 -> -0.03 nm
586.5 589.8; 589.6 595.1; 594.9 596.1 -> 0.06 nm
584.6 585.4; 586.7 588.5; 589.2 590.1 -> -0.06 nm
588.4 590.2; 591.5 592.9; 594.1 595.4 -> -0.06 nm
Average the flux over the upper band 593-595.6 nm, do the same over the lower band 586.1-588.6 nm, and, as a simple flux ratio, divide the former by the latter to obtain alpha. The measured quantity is 1.0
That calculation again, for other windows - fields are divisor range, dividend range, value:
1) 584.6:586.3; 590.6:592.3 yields 1.03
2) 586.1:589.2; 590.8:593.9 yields 1.00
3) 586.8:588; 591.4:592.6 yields 1.02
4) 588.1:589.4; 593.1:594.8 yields 1.01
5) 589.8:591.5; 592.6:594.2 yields 0.96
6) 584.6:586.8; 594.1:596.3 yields 1.01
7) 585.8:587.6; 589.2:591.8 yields 0.97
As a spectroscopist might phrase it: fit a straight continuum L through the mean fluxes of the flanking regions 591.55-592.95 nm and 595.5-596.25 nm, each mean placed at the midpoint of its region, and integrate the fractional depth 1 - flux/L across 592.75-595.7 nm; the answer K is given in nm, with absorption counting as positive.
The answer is 0.10 nm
